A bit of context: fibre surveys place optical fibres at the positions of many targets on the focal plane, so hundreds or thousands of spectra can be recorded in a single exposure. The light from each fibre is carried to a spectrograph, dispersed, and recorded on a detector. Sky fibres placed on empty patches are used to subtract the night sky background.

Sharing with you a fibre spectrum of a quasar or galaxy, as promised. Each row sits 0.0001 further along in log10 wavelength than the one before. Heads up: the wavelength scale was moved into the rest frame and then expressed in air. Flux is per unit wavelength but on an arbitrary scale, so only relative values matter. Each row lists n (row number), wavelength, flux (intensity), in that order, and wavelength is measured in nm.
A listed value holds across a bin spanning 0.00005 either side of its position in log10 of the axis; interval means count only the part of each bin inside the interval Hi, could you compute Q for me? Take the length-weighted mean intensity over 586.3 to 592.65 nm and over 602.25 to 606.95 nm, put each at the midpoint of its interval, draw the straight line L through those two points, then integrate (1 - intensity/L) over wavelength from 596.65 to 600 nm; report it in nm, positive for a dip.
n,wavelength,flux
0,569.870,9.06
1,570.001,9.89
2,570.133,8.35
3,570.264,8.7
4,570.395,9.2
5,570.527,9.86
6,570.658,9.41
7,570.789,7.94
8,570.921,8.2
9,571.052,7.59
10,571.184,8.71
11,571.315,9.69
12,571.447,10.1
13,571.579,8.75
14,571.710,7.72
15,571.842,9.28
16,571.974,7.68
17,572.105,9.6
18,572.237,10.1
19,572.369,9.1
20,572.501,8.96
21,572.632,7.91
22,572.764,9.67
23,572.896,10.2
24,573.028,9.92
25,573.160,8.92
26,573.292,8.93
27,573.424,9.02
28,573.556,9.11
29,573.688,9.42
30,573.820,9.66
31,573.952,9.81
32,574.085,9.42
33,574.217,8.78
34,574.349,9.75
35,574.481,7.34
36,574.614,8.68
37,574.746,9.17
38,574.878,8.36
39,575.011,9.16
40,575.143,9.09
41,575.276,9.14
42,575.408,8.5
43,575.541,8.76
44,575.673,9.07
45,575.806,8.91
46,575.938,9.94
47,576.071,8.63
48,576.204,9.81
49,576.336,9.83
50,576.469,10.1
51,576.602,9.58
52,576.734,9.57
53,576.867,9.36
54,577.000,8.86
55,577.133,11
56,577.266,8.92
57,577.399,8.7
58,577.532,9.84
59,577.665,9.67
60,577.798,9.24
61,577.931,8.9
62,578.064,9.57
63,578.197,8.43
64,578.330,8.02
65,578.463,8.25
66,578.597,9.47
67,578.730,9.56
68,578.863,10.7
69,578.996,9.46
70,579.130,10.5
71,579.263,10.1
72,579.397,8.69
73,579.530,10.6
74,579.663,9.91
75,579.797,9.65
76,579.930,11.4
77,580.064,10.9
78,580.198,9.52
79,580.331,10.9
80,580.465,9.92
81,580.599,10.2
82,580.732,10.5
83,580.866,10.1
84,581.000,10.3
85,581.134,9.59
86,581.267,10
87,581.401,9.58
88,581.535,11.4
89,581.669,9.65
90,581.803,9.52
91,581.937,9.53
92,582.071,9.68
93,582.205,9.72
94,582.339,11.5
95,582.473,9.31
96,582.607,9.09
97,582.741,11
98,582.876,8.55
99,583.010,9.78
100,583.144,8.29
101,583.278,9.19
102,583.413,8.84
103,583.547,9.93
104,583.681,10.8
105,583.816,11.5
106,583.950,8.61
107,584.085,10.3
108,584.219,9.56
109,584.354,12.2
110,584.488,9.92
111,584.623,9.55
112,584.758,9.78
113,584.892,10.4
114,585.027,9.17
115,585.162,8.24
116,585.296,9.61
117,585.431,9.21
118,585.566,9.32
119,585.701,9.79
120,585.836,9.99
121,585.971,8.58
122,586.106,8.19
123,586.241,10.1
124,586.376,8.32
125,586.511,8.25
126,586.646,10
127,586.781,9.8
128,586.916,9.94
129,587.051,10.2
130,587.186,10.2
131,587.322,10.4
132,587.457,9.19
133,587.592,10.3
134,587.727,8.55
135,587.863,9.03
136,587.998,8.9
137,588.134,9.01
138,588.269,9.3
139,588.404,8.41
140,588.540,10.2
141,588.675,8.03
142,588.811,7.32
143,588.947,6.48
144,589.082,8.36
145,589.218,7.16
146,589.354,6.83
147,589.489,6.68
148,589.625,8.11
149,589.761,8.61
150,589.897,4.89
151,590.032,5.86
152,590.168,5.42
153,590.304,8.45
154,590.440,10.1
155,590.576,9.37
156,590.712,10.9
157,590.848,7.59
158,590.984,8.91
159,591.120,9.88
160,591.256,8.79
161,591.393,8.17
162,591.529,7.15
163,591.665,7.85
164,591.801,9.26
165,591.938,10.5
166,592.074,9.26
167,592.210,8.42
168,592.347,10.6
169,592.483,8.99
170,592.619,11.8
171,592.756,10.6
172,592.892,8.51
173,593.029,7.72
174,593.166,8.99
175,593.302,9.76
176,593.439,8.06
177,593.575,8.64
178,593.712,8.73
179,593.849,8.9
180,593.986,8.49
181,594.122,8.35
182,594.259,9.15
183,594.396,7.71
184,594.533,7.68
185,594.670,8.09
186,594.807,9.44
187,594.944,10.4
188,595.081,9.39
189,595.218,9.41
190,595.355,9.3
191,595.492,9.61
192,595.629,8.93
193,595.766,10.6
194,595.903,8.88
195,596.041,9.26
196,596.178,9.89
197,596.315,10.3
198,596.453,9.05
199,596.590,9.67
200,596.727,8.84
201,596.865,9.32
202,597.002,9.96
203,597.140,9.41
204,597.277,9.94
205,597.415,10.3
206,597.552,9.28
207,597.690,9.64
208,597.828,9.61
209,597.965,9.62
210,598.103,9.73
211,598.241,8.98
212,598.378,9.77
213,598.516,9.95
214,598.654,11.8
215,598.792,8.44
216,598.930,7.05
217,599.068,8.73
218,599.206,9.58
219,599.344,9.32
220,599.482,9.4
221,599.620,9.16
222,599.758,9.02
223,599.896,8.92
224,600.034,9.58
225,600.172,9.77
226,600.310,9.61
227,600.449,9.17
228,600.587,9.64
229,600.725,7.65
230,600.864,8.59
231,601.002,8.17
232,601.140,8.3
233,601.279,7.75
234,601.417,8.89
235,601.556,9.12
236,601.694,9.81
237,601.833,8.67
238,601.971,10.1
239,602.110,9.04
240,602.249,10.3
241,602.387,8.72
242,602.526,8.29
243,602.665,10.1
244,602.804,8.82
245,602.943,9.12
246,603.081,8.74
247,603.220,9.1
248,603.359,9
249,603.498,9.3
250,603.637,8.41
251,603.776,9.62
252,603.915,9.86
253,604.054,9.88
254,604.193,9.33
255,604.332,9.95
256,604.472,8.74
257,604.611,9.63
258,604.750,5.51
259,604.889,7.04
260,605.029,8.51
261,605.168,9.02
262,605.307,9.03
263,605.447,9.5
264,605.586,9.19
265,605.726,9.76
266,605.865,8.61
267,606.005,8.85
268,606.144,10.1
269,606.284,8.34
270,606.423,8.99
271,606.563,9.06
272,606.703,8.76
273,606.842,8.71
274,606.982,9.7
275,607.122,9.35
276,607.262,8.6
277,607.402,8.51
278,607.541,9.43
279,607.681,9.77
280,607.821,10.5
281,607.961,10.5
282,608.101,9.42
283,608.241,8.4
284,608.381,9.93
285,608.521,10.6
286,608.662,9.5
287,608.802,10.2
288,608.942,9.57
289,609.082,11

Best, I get -0.21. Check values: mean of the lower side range 8.7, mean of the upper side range 8.98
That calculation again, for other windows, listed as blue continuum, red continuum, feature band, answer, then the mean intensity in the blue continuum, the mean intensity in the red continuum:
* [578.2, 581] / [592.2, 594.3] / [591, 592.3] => 0.052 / 9.89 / 9.12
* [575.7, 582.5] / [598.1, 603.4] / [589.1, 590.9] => 0.328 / 9.74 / 9.12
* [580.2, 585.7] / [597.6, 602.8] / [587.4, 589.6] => 0.294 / 9.85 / 9.18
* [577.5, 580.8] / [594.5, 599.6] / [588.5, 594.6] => 0.681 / 9.76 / 9.43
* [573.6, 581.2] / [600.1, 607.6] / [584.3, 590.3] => 0.330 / 9.49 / 9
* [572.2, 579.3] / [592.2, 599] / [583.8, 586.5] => -0.077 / 9.27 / 9.31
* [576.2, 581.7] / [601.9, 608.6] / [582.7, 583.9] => -0.007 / 9.77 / 9.16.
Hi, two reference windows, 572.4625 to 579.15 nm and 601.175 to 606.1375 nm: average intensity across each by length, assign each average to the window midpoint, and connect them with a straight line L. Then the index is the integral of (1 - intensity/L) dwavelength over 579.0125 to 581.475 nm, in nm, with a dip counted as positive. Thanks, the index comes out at -0.25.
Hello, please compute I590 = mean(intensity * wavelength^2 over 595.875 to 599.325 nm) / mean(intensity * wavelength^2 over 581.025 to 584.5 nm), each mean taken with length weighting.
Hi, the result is 1.01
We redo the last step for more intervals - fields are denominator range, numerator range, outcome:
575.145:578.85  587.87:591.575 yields 0.92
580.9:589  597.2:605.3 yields 1.01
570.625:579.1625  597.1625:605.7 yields 1.09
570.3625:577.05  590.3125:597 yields 1.08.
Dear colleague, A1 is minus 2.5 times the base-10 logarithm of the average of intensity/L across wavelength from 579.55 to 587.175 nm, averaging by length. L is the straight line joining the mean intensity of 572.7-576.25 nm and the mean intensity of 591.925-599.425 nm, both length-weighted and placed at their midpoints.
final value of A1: -0.07 mag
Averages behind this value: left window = 9.15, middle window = 9.81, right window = 9.31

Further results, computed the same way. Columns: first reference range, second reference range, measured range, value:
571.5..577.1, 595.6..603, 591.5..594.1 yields 0.02 mag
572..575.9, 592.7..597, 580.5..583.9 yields -0.09 mag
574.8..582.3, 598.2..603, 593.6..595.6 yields 0.04 mag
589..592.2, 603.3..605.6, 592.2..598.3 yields -0.11 mag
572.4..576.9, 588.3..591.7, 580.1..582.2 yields -0.16 mag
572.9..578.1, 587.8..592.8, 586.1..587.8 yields -0.10 mag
